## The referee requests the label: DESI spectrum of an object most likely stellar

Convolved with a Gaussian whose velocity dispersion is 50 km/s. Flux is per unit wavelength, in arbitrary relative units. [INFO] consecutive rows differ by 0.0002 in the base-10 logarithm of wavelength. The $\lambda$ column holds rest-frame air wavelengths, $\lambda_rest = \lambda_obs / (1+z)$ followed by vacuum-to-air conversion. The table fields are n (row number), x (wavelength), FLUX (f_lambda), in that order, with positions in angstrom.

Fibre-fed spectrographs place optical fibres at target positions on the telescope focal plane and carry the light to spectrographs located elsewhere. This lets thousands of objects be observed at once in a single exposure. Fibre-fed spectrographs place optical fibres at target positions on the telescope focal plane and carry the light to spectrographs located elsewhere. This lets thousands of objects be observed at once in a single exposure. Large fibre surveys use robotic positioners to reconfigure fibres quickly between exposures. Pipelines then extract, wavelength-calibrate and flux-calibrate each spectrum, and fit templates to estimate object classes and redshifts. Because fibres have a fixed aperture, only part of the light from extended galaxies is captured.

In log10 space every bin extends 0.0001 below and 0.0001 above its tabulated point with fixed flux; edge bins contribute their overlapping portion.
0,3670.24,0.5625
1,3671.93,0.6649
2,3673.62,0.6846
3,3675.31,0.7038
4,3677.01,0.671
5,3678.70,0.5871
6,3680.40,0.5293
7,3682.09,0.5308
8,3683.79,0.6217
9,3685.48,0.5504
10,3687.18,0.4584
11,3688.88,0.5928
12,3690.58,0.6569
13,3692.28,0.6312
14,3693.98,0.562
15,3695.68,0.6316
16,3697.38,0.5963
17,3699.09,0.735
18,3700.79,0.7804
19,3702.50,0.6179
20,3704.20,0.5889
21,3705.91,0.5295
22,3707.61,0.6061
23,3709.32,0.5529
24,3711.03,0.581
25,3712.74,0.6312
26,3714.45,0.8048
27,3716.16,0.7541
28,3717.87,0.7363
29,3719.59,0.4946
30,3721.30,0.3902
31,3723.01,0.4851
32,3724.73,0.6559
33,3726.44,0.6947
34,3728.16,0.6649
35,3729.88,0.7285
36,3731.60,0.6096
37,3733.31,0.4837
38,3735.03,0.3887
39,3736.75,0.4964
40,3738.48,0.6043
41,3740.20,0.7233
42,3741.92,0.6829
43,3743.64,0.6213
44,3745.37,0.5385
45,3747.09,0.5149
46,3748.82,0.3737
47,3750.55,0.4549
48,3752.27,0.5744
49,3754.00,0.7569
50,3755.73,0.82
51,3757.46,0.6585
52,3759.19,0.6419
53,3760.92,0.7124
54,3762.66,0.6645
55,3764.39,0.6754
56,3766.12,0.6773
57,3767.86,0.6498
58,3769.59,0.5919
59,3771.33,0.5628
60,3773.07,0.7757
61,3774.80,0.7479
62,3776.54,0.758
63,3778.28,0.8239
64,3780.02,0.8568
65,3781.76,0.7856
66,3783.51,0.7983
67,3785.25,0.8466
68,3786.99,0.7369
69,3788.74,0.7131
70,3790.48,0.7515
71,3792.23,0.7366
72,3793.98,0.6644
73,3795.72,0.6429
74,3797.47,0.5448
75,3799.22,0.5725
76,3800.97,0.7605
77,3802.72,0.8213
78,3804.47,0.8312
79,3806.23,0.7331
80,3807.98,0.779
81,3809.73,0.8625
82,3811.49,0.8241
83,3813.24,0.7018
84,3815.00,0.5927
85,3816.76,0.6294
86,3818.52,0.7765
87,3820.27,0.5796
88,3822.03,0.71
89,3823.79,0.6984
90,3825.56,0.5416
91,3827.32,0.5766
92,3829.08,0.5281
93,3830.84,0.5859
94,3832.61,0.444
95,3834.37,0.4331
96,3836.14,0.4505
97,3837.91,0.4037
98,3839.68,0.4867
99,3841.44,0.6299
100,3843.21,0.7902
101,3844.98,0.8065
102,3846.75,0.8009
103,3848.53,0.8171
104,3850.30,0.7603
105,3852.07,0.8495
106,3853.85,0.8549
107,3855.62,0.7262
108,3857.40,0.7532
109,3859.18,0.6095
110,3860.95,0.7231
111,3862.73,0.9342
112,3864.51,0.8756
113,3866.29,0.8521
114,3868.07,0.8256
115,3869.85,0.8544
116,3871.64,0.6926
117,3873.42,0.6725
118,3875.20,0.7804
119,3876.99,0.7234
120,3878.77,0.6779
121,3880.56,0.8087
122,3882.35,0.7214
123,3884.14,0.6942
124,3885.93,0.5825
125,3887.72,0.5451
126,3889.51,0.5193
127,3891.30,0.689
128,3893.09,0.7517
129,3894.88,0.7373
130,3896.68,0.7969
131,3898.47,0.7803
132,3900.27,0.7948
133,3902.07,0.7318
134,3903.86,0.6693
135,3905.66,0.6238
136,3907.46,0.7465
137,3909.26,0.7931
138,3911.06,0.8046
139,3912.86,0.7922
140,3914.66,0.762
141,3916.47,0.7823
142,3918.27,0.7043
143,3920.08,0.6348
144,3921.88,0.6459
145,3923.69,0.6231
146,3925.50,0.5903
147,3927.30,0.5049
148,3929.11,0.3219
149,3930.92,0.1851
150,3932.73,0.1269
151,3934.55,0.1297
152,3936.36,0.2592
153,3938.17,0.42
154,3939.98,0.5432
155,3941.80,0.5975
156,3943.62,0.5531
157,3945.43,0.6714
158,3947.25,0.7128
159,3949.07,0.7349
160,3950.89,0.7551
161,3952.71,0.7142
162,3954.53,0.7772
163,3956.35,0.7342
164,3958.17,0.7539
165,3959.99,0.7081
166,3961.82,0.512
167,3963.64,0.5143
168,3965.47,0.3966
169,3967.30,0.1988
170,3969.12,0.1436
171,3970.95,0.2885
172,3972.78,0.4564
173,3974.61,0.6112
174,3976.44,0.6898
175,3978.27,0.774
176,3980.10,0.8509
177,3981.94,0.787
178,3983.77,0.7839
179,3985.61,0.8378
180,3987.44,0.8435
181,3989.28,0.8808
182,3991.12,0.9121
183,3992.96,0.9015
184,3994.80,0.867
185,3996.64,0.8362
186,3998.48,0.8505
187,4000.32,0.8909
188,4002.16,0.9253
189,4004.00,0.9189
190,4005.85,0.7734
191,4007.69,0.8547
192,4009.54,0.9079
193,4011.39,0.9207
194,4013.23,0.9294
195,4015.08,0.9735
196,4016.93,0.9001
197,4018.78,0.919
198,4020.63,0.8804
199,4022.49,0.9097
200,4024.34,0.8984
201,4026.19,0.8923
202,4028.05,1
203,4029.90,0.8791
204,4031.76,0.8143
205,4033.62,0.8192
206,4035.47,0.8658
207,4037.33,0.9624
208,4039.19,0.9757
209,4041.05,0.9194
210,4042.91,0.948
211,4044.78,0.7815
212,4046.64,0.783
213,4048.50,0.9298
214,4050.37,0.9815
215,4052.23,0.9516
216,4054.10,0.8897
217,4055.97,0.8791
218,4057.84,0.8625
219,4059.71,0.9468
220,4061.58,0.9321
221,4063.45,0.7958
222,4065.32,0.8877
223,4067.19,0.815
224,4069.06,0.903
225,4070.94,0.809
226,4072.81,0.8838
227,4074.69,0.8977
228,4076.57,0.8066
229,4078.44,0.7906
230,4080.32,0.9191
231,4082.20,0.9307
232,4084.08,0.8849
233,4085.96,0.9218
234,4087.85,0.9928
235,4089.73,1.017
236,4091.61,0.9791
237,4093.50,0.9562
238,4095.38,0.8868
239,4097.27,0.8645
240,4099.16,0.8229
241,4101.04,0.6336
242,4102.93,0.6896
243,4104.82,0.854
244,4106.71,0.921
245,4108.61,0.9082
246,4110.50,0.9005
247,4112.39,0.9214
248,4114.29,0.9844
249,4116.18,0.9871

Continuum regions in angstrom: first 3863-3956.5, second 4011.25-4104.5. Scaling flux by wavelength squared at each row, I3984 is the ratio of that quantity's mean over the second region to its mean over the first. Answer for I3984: 1.46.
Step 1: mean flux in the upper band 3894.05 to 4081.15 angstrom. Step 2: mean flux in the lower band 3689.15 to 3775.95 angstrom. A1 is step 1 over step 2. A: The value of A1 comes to 1.2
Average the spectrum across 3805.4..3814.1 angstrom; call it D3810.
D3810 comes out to 0.781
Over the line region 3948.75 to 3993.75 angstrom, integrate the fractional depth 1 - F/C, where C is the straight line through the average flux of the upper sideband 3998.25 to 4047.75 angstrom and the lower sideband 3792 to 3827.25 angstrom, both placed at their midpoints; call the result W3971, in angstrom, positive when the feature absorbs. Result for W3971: 9.9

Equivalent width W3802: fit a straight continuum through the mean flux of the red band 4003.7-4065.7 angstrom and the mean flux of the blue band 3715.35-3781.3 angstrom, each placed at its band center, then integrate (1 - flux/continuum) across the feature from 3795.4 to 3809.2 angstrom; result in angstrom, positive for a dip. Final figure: -0.7 angstrom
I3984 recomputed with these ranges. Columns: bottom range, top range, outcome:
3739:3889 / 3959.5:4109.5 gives 1.34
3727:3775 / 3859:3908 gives 1.26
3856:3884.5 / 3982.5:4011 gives 1.21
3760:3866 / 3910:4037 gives 1.09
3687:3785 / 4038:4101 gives 1.66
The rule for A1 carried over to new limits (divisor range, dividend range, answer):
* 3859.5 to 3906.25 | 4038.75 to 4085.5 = 1.21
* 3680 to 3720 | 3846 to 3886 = 1.24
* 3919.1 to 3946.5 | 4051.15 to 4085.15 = 1.93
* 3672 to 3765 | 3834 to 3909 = 1.17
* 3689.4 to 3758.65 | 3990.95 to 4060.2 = 1.47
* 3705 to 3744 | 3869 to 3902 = 1.18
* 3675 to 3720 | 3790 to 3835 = 1.08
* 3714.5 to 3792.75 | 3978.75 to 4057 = 1.35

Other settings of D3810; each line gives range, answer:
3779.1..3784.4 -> 0.813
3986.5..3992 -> 0.878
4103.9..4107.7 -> 0.886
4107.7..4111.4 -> 0.905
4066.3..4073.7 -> 0.853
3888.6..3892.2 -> 0.605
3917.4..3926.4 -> 0.639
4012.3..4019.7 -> 0.931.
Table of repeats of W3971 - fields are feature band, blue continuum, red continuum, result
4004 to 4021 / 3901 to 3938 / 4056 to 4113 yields -3.5 angstrom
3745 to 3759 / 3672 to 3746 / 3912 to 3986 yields 0.3 angstrom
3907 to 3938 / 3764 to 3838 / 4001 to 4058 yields 9.6 angstrom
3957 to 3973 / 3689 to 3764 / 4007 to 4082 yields 7.3 angstrom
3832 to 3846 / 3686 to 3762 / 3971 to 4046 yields 2.9 angstrom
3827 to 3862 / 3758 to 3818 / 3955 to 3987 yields 1.4 angstrom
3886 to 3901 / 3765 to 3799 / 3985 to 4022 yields 2.0 angstrom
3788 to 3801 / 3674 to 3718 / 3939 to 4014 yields -0.2 angstrom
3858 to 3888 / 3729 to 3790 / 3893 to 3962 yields -5.0 angstrom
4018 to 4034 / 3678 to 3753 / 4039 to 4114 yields -0.9 angstrom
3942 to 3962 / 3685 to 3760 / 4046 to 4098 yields 2.5 angstrom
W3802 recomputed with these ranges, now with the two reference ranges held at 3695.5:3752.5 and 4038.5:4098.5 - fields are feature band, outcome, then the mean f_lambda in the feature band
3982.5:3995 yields -0.5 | 0.858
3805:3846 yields 3.0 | 0.635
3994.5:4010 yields -0.5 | 0.869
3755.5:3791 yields -4.6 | 0.724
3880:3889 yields 1.0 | 0.658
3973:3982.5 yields 1.1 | 0.72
